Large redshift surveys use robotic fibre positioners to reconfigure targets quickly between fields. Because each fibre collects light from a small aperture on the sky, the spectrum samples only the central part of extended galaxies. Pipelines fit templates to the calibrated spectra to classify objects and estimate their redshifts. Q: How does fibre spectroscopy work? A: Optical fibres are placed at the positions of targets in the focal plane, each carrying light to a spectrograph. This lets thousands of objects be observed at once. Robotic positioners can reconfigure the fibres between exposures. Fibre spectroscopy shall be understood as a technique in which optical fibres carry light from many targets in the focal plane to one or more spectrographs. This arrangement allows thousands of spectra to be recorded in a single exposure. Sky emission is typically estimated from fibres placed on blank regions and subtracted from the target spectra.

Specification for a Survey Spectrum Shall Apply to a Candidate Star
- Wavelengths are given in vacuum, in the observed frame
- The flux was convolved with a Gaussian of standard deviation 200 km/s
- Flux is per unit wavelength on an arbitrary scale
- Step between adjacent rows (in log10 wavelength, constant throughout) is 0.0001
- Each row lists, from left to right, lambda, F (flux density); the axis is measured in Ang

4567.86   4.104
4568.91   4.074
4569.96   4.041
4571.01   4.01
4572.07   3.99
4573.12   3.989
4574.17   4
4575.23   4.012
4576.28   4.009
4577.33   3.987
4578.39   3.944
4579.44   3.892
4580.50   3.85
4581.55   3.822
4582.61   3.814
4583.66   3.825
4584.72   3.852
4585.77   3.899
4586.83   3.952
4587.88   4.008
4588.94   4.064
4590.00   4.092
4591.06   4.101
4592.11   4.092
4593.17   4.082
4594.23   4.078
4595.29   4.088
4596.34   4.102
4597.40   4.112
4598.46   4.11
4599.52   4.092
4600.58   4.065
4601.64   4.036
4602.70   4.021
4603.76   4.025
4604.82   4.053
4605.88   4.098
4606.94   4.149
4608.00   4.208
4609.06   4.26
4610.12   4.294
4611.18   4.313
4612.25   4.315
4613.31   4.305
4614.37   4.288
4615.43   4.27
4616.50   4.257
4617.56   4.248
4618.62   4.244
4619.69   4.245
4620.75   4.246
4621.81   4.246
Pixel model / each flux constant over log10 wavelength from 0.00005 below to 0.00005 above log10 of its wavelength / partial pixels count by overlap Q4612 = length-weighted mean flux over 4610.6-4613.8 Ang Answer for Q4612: 4.3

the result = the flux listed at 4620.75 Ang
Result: 4.246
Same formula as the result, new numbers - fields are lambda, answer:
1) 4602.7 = 4.021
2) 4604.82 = 4.053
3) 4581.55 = 3.822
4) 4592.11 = 4.092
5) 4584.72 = 3.852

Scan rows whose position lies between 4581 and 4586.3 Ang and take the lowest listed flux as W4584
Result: 3.814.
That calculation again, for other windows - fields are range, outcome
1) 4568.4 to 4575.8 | 3.989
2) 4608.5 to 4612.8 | 4.26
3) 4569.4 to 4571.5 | 4.01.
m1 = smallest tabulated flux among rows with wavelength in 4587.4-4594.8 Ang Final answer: 4.008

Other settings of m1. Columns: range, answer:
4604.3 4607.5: 4.053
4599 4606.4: 4.021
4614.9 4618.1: 4.248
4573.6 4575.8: 4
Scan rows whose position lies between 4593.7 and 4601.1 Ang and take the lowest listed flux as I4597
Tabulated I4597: 4.065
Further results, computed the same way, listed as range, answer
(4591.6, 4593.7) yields 4.082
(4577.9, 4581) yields 3.85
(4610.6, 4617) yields 4.257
